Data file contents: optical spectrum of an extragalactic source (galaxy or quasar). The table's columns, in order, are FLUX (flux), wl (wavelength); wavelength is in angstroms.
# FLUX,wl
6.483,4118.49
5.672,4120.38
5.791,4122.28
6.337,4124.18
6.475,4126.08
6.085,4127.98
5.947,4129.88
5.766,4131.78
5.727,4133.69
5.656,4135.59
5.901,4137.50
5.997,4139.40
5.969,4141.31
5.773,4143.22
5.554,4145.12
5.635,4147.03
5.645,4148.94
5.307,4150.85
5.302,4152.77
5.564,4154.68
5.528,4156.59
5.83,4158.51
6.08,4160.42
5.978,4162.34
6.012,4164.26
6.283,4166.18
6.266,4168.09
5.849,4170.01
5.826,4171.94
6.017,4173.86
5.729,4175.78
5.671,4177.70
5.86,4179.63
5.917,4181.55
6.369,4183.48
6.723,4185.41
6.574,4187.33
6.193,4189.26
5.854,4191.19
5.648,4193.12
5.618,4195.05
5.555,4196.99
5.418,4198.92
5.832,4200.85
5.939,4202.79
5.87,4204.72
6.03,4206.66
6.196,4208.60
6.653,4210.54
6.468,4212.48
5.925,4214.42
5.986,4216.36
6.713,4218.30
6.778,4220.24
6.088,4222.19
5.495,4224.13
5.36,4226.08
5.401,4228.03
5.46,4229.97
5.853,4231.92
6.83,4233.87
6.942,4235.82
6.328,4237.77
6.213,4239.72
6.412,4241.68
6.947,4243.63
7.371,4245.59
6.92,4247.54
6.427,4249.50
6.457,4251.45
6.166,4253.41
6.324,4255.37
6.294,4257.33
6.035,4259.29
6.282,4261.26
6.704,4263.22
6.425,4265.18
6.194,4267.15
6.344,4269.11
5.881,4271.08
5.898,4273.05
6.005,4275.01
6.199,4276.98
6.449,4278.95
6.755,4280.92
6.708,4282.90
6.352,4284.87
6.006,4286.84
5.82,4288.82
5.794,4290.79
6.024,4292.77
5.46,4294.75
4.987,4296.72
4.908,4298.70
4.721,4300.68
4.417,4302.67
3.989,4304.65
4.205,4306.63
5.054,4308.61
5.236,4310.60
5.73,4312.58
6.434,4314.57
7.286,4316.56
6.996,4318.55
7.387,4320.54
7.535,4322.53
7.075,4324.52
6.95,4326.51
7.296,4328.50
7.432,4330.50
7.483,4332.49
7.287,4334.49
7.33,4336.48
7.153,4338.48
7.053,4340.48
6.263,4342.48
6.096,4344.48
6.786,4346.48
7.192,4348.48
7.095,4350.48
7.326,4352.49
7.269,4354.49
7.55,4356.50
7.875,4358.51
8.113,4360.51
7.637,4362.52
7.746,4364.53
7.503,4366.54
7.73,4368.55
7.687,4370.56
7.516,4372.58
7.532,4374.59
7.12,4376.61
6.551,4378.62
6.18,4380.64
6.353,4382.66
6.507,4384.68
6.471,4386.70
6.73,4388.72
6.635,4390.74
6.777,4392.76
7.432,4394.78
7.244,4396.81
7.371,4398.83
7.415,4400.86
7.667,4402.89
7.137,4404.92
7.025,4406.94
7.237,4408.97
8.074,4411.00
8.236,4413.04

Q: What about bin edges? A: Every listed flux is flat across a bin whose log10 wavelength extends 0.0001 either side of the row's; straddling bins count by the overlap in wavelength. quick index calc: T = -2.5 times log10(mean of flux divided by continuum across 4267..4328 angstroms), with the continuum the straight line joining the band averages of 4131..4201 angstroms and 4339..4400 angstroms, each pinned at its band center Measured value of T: 0.12 mag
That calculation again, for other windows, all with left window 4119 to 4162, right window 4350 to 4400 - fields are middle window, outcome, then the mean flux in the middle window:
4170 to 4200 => 0.03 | 5.93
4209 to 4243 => 0.02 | 6.18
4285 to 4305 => 0.26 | 5.3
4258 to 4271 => 0.04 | 6.3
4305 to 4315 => 0.30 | 5.19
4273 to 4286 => 0.04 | 6.37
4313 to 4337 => -0.04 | 7.17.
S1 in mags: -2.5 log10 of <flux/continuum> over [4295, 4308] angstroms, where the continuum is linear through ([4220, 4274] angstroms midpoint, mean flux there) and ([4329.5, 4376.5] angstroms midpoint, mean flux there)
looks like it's 0.42 mag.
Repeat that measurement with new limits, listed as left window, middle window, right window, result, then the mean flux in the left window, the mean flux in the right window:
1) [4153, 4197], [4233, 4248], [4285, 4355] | -0.11 mag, 5.95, 6.31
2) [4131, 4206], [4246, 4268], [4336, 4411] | 0.00 mag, 5.85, 7.15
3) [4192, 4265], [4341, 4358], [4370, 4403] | -0.03 mag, 6.19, 6.98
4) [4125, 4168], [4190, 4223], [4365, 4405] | 0.02 mag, 5.83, 7.08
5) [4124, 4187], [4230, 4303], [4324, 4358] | 0.08 mag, 5.9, 7.11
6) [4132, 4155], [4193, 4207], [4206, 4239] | 0.05 mag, 5.67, 6.15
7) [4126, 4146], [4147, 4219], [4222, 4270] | 0.02 mag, 5.87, 6.3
